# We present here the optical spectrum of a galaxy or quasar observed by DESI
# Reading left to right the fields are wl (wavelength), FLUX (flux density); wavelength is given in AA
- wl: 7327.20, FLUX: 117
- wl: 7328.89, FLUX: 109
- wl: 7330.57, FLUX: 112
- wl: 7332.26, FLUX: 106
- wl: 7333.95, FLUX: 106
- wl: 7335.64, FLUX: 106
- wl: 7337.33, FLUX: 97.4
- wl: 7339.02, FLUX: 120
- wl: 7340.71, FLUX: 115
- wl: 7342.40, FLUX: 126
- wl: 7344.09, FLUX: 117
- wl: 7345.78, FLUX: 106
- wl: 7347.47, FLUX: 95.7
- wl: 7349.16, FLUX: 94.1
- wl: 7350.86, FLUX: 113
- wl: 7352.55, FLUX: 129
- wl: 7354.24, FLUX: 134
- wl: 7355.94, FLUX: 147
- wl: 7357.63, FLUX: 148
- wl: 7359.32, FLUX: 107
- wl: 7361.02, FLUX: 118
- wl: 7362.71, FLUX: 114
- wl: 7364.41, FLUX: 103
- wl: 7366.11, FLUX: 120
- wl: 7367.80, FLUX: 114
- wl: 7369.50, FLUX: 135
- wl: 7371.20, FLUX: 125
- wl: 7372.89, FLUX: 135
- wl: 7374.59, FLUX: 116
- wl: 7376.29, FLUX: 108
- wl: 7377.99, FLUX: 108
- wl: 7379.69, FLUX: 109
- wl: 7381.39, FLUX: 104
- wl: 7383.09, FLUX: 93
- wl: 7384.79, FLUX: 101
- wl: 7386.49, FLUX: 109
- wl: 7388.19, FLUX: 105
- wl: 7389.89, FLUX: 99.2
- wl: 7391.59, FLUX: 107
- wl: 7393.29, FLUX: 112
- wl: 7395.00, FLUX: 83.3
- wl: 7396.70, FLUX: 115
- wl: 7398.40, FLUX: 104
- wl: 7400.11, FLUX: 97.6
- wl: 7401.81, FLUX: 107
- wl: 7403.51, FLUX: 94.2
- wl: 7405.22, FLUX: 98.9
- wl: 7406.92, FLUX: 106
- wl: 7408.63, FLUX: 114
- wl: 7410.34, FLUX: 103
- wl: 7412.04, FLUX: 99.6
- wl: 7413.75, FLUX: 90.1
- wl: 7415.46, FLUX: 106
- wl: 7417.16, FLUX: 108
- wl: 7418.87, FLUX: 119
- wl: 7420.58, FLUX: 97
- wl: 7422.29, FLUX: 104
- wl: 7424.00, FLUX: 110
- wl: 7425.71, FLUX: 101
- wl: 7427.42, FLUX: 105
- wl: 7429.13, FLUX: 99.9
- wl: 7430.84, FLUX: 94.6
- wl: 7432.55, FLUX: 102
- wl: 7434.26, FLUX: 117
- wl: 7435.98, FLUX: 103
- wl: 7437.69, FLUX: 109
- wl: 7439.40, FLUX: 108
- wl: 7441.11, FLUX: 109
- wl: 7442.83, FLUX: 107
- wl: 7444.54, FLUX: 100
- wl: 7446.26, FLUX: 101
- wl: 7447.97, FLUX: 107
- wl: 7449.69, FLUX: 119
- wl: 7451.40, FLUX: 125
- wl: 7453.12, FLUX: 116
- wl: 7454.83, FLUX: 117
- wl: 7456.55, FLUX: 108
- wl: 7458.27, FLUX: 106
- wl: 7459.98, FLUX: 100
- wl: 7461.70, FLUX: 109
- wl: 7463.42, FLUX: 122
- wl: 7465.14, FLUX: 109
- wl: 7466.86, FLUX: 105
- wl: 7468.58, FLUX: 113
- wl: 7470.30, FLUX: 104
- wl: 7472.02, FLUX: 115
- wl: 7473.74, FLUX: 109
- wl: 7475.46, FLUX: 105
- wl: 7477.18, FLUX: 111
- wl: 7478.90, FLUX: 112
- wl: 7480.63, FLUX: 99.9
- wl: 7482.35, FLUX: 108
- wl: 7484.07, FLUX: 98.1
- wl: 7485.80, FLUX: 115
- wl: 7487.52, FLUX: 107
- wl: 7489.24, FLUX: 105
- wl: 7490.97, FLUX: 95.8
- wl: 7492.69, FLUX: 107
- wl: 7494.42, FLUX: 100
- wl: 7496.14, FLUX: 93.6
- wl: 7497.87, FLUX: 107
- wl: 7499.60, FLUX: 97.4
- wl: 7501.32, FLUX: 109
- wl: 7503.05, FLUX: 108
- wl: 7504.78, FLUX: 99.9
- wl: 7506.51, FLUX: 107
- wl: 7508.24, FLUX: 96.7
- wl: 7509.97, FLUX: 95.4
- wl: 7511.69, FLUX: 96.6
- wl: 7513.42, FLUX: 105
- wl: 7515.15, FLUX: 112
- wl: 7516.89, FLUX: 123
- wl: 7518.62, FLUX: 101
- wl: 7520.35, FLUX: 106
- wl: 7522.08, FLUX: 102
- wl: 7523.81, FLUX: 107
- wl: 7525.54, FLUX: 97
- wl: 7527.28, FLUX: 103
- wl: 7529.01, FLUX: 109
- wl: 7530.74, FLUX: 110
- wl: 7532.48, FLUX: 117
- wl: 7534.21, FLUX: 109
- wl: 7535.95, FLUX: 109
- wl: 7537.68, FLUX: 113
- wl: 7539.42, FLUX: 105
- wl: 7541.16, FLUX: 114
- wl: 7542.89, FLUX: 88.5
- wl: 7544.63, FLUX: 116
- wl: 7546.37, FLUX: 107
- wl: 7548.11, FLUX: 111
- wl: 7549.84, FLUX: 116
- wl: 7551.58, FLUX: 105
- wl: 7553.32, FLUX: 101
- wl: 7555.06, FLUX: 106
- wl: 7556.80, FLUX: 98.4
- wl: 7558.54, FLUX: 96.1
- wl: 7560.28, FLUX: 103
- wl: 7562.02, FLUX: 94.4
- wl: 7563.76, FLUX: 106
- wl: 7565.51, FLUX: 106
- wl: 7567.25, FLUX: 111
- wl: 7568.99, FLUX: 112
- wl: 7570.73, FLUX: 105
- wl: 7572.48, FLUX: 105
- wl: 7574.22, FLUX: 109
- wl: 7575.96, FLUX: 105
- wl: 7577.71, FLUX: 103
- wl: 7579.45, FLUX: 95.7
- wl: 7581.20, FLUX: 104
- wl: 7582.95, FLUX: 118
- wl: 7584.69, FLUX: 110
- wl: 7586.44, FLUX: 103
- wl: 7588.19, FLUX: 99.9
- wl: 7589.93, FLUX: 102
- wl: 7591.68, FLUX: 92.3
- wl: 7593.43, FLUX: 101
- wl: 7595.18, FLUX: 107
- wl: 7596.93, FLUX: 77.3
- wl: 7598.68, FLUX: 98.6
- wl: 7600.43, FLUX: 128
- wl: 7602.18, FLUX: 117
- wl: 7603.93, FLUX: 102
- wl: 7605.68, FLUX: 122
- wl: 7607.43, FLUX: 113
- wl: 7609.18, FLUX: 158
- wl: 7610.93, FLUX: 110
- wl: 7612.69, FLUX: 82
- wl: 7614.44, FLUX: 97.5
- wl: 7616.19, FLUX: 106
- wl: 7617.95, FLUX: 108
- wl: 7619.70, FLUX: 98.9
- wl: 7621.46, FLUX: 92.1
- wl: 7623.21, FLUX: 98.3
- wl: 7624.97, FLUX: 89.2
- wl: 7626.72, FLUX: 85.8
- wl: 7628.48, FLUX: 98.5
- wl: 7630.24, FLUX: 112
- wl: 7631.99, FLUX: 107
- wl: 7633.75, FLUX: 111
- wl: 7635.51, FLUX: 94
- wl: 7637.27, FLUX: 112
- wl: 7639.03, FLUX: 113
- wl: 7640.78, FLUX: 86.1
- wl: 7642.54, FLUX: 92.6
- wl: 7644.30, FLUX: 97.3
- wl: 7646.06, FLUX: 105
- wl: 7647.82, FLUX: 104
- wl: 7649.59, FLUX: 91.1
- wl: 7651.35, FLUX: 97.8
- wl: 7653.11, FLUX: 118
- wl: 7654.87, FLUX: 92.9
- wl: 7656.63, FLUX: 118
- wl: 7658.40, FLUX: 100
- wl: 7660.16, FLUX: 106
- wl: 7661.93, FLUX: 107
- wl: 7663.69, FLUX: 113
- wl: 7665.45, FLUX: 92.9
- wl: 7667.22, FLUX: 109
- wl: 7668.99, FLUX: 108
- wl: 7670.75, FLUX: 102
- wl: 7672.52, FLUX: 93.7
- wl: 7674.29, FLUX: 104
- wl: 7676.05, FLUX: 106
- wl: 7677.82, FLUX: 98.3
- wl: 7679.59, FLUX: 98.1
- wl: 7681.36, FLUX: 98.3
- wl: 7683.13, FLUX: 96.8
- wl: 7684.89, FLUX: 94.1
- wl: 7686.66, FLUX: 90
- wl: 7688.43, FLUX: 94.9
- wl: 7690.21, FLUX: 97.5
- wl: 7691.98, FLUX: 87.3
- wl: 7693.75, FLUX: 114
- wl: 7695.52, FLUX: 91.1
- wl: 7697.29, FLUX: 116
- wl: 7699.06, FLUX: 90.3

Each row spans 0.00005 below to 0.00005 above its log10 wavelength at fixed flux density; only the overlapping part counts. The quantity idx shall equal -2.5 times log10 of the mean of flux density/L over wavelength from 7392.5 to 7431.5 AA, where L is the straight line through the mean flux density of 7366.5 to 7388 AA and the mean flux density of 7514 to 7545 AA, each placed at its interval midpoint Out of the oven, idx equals 0.09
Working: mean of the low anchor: 113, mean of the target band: 103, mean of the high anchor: 108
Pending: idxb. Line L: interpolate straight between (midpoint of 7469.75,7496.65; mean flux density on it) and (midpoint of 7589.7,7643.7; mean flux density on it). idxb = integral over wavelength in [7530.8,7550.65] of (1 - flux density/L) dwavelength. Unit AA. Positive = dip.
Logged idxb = -0.9 AA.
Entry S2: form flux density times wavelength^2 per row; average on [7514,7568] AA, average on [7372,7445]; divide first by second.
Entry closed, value 1.05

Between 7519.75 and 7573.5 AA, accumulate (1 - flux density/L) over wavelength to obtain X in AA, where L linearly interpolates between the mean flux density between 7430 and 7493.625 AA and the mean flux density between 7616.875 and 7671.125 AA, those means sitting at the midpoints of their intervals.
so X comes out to -0.4 AA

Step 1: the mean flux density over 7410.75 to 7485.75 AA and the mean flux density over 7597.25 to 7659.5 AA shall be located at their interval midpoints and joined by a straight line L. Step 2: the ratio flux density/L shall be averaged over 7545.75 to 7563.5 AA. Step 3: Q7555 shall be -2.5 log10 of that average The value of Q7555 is 0.02 mag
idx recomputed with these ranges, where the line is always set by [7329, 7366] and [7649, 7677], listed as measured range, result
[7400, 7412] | 0.10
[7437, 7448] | 0.06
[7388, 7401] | 0.11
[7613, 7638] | 0.05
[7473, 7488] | 0.03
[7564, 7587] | 0.00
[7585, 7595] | 0.06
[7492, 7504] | 0.07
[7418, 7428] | 0.06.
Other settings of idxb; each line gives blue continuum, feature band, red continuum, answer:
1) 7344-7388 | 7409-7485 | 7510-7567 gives 2.56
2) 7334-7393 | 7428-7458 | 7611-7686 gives 0.54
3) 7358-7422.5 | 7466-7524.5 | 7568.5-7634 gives 0.64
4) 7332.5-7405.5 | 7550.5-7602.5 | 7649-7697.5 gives 0.28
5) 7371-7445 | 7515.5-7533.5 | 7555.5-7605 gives -0.55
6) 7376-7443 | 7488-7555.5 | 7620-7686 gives -1.77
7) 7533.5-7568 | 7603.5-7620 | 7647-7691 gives -1.10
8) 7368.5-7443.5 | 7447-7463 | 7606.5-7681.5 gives -0.98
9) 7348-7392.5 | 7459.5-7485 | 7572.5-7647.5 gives 0.50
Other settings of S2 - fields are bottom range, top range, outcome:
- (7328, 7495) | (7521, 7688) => 1.00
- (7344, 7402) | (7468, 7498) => 0.97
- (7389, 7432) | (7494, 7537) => 1.05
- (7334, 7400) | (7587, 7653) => 0.98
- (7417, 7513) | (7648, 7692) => 1.00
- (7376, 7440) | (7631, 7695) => 1.04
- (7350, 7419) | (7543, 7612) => 1.01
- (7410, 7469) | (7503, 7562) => 1.01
